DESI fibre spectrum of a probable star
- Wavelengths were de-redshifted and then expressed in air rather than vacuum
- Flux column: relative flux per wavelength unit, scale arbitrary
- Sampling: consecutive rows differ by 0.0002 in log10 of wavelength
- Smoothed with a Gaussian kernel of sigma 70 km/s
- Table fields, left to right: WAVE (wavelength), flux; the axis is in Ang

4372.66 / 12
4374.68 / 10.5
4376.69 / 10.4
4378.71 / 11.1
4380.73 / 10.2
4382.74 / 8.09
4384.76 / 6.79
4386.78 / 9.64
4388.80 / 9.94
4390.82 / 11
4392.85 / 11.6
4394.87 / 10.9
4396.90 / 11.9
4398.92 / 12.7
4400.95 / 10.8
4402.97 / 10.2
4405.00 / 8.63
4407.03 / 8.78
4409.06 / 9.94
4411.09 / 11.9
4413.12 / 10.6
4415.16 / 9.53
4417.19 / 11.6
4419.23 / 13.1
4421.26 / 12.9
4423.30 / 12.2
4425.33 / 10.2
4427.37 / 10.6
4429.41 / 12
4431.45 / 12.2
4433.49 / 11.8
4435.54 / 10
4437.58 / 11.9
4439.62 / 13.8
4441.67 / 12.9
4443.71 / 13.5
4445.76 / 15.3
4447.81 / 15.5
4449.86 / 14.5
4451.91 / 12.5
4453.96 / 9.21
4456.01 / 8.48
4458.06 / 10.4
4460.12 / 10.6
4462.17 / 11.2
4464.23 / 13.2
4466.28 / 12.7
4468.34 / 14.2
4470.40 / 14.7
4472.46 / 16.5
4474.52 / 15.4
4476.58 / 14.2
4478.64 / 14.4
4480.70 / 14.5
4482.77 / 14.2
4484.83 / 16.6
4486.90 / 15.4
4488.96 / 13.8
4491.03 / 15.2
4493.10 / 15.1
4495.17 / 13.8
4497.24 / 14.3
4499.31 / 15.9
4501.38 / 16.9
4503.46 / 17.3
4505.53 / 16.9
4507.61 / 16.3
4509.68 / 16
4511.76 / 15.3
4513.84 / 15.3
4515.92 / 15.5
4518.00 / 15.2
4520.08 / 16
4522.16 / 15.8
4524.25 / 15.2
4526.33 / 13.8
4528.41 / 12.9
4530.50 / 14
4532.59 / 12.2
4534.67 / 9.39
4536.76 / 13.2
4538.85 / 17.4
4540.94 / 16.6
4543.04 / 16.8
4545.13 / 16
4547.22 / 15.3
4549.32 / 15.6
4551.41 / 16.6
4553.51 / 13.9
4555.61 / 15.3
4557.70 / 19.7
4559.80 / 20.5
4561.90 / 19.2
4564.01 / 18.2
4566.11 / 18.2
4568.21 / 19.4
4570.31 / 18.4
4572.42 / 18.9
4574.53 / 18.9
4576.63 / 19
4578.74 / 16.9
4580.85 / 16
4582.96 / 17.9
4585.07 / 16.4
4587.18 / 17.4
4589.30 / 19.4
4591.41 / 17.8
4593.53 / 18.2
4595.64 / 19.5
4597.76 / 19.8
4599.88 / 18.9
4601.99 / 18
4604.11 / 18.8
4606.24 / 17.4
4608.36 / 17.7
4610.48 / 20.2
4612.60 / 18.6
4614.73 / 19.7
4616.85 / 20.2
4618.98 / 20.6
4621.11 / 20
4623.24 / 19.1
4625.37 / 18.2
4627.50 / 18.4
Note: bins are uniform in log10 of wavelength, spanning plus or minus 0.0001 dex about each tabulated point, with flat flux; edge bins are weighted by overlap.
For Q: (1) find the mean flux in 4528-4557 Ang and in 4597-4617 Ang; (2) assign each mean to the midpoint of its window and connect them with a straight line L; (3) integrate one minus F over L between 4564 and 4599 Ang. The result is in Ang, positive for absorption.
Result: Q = -2.1 Ang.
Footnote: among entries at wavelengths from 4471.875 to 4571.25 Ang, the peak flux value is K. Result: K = 20.5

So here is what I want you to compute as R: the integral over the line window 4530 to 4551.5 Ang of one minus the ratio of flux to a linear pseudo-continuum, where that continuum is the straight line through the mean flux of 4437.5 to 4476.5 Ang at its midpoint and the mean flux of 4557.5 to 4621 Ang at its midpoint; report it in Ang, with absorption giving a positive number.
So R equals 2.4 Ang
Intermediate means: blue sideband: 13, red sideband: 18.7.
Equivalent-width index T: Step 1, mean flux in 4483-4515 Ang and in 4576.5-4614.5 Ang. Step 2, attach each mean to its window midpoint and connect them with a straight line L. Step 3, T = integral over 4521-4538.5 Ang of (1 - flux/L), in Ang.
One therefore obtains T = 3.1 Ang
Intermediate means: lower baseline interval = 15.6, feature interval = 13.5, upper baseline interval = 18.2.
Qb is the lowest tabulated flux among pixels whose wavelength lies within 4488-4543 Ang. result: 9.39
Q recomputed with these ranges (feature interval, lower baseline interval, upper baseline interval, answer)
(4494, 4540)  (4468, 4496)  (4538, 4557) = 1.6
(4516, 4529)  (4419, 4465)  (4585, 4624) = 0.4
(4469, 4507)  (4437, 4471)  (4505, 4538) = -4.8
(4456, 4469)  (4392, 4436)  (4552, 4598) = 1.5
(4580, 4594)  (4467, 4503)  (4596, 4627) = 0.5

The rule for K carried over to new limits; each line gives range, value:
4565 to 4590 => 19.4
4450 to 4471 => 14.7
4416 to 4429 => 13.1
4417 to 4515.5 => 17.3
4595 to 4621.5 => 20.6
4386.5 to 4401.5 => 12.7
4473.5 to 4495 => 16.6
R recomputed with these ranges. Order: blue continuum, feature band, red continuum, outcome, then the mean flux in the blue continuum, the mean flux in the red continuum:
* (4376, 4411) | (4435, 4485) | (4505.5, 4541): -2.7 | 10.2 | 14.7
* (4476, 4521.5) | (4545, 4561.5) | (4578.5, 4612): 0.2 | 15.4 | 18.2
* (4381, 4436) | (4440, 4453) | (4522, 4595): -1.9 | 10.7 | 16.6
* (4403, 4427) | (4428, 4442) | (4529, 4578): -0.4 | 10.8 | 16.6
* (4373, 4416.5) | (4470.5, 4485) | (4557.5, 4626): -1.2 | 10.3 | 18.7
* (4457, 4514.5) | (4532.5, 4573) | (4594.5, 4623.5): 1.3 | 14.7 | 19.2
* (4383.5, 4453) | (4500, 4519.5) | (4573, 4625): -1.3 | 11.5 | 18.6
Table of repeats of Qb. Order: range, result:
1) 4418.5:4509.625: 8.48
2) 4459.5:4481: 10.6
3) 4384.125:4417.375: 6.79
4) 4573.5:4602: 16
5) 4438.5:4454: 9.21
